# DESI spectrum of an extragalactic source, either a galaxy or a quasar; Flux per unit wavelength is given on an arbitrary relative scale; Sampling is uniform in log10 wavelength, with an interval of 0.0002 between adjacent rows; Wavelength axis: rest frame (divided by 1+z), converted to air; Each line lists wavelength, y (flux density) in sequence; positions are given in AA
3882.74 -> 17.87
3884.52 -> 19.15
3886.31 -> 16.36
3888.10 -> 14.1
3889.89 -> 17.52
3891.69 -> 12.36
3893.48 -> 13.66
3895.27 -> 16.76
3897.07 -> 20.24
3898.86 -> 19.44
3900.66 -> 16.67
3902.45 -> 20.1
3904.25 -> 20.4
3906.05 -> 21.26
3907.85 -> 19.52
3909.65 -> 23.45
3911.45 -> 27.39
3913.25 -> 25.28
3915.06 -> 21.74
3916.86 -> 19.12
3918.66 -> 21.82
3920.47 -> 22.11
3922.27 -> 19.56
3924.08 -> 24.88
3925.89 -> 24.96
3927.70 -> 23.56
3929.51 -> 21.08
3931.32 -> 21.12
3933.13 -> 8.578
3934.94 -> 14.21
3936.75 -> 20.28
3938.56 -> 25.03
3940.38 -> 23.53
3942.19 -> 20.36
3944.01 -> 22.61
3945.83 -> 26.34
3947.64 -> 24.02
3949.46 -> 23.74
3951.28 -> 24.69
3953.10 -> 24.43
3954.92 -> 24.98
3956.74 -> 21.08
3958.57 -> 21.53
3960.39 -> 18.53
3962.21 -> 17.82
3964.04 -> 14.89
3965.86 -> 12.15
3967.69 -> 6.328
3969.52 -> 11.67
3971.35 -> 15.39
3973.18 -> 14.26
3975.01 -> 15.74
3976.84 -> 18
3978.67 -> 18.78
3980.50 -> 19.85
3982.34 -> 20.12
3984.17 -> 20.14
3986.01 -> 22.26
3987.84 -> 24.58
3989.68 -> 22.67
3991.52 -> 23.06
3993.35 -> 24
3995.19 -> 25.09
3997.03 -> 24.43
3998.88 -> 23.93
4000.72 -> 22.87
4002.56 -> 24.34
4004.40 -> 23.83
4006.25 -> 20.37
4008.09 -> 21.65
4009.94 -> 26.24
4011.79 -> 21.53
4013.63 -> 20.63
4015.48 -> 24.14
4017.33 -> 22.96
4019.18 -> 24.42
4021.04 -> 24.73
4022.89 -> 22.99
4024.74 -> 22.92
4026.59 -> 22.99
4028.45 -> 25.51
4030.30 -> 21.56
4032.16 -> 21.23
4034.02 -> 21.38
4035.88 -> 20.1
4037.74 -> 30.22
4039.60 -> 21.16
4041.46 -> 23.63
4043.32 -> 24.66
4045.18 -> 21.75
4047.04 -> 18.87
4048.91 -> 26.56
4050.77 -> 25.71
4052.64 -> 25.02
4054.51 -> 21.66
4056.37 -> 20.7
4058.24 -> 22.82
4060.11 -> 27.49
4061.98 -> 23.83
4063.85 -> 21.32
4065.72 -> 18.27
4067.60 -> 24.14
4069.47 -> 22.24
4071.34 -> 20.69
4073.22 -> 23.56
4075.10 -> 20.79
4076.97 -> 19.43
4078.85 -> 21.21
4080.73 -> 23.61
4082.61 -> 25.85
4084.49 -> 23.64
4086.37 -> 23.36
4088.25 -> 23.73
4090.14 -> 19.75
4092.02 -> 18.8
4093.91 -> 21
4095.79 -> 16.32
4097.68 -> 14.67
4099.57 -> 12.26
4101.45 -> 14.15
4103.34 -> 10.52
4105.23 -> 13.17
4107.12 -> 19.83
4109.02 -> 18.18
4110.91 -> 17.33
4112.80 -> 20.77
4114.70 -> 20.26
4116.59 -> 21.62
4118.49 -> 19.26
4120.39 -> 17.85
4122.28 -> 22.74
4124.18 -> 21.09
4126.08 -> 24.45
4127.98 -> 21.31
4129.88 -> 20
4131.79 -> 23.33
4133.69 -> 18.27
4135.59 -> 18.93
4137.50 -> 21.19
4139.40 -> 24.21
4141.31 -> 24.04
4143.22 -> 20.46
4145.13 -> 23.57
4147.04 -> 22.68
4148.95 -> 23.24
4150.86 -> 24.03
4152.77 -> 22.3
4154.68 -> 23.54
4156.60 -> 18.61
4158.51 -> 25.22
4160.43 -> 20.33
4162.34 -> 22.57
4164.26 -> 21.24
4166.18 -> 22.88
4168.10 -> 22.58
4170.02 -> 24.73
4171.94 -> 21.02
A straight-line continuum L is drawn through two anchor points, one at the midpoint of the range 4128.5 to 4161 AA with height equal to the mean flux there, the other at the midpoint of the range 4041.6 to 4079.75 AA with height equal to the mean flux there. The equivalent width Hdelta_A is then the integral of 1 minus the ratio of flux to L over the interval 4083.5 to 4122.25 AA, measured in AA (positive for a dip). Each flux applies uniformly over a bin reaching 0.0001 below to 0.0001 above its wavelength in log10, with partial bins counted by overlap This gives 6.7 AA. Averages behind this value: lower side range 22.6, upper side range 22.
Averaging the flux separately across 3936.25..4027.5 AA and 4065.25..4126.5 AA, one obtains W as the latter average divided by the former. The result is 0.9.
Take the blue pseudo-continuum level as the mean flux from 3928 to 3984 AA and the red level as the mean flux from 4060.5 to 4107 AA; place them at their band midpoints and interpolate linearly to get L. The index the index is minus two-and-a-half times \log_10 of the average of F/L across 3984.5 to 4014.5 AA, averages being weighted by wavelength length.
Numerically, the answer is -0.19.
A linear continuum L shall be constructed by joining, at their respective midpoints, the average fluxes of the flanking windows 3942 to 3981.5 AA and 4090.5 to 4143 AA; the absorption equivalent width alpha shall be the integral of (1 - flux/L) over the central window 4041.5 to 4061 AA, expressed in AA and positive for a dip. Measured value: -4.6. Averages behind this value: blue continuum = 18.9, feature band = 23.5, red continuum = 19.1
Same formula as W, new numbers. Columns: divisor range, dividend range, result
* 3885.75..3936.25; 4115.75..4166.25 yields 1.11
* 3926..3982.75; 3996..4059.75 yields 1.21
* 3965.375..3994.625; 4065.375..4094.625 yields 1.20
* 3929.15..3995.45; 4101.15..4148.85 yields 1.02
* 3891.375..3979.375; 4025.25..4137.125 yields 1.07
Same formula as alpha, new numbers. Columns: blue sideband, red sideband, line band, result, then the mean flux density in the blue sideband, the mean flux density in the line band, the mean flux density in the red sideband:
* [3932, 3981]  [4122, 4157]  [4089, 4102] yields 2.7 AA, 18.8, 16.9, 22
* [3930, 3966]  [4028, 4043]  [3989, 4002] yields -1.0 AA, 20.7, 23.8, 23.1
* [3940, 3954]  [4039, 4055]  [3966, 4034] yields 6.7 AA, 23.7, 21.2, 23.3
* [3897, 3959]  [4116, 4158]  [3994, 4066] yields -5.0 AA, 21.7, 23.2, 21.7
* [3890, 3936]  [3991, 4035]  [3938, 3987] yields 4.5 AA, 19.9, 19.5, 23.2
